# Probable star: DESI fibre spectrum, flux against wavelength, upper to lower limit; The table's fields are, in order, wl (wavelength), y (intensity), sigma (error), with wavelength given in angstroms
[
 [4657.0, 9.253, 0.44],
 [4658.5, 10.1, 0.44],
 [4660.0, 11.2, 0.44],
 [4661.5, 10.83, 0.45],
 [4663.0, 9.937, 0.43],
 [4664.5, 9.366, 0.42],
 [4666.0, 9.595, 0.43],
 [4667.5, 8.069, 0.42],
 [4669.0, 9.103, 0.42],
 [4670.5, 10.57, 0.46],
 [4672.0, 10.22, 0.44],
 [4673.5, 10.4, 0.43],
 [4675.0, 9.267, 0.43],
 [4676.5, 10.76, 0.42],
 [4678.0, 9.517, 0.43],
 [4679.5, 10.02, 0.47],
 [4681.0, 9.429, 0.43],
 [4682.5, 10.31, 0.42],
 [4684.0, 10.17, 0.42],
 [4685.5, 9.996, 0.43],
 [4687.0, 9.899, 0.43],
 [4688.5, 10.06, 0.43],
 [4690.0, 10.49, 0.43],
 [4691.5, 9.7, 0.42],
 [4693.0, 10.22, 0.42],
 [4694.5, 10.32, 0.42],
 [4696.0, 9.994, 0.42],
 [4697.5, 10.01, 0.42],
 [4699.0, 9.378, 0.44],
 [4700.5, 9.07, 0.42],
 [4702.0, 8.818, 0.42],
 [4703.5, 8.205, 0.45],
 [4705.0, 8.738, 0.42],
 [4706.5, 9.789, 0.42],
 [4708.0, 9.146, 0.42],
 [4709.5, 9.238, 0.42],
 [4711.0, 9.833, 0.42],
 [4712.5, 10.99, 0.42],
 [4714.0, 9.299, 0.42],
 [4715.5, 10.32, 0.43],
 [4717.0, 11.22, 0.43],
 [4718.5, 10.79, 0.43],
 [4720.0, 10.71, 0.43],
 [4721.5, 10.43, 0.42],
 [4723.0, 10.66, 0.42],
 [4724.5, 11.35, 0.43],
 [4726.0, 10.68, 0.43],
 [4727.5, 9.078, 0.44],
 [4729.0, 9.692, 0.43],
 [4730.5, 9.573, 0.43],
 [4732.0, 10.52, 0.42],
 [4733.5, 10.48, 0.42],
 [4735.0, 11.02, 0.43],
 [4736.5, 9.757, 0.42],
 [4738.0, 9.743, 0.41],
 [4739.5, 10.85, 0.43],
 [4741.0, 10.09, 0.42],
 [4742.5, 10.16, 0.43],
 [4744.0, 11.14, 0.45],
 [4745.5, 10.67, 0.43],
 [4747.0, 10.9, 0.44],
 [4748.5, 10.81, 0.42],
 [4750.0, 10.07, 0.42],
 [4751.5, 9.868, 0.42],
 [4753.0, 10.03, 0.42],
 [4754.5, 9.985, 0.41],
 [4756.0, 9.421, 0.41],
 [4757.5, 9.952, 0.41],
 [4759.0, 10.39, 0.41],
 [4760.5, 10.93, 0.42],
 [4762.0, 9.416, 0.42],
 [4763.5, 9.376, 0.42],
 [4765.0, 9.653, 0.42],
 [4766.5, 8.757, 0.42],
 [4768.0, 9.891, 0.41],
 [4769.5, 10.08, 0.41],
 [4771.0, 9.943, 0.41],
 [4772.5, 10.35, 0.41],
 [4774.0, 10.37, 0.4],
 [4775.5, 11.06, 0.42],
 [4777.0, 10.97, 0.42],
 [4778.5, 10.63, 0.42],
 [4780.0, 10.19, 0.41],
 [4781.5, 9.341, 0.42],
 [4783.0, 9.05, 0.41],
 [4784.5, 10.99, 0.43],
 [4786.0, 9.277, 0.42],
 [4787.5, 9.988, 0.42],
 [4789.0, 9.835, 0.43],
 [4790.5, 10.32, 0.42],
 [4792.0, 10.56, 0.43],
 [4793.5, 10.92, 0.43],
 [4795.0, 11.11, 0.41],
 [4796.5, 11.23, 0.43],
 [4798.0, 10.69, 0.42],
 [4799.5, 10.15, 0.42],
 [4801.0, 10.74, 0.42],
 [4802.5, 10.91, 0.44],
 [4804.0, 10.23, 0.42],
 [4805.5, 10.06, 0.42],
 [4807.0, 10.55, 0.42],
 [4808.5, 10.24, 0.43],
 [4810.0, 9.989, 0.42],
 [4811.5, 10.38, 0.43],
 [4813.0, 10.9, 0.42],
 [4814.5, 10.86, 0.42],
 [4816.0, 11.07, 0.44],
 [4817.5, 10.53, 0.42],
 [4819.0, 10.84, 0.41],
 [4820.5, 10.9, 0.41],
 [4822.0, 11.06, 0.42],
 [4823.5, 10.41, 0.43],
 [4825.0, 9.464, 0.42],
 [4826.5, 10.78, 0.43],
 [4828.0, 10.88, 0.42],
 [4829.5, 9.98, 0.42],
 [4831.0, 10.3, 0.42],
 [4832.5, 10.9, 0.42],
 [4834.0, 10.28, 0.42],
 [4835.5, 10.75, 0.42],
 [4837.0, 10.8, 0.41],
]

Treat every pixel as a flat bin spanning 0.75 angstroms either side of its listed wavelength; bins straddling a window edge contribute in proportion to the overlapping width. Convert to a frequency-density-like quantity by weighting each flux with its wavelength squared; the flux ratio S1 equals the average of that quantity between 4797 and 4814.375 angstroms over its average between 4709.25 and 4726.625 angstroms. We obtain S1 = 1.0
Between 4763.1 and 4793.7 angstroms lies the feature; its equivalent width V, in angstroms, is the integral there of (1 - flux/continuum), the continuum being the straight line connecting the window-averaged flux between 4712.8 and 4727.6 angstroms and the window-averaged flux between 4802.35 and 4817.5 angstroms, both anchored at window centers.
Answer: 1.3 angstroms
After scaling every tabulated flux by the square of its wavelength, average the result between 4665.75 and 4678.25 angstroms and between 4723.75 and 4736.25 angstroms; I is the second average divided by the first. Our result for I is 1.08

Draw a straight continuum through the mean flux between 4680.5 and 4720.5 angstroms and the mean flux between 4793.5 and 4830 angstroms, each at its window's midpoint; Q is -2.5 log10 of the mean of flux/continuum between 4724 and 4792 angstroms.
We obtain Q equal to 0.01 mag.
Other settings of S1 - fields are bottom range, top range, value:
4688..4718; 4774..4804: 1.11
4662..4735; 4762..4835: 1.09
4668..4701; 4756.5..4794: 1.05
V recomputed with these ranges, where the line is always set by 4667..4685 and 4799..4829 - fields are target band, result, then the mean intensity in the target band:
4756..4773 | 0.72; 9.86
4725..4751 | -0.39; 10.3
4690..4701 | 0.08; 9.88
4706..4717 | 0.14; 9.9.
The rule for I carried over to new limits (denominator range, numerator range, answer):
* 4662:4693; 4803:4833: 1.13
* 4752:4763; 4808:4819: 1.08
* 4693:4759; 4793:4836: 1.09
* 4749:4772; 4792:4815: 1.09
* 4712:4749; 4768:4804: 1.02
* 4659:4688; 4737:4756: 1.07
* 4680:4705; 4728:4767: 1.07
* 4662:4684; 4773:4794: 1.10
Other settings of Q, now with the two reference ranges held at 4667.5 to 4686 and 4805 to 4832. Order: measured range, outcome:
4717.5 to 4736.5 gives -0.03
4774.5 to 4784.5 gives 0.01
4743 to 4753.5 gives -0.03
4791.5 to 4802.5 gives -0.04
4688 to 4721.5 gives 0.02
